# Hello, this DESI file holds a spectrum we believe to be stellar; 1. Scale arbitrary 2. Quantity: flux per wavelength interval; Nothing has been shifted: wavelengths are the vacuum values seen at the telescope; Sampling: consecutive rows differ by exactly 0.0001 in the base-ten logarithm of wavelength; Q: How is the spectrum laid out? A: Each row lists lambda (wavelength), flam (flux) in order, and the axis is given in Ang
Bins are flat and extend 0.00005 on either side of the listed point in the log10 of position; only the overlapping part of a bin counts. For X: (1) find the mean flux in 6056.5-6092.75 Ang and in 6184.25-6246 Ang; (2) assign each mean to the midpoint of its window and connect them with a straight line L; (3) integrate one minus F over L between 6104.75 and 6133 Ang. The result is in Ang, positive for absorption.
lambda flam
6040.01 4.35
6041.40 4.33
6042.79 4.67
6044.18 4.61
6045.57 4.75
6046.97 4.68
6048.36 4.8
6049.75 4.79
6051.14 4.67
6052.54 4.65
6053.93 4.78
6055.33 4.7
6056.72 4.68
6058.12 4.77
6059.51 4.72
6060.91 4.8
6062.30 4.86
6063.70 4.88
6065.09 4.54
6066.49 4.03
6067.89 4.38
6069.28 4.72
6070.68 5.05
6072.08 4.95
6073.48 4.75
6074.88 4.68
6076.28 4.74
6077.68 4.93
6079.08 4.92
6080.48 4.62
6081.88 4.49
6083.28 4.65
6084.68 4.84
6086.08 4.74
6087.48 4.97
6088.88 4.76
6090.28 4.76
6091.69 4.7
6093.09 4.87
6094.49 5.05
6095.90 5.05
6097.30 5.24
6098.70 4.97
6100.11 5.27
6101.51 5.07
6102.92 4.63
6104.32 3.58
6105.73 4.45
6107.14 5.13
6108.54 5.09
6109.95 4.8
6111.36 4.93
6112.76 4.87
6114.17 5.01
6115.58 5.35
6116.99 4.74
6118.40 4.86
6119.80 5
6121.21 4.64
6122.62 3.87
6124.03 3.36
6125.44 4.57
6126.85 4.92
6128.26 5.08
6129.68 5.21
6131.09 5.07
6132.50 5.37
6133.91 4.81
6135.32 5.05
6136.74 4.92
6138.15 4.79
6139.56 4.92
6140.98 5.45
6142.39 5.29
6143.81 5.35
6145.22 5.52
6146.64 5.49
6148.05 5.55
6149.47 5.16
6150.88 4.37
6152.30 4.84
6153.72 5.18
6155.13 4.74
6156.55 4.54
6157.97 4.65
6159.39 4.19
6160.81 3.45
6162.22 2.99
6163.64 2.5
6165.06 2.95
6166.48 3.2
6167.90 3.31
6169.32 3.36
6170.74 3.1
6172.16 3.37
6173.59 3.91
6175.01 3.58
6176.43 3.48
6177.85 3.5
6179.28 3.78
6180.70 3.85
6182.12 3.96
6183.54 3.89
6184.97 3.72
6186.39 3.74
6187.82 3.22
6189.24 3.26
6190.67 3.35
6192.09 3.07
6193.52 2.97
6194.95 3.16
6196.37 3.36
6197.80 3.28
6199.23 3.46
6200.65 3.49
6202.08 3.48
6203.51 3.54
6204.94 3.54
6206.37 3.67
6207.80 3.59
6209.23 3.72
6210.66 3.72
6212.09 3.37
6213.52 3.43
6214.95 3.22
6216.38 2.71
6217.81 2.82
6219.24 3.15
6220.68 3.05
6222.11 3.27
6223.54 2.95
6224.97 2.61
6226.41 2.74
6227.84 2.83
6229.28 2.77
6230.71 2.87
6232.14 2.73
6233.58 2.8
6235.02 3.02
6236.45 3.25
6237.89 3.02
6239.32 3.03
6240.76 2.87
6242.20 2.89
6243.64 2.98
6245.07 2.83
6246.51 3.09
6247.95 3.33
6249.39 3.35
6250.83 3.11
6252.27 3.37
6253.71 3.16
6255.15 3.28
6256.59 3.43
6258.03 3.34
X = -3.75 Ang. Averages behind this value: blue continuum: 4.73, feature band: 4.8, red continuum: 3.17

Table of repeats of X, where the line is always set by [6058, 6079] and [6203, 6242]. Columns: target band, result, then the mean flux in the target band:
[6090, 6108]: -1.7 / 4.83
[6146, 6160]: -3.7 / 4.87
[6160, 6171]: 1.8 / 3.12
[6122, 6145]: -4.9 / 4.89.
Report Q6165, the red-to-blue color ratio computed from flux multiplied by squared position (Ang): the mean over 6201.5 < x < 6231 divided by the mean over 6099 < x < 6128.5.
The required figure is 0.7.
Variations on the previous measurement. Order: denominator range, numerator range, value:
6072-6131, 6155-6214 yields 0.76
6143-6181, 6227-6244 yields 0.73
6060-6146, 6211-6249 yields 0.65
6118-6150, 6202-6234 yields 0.65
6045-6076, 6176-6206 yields 0.77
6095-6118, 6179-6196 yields 0.73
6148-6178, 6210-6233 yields 0.79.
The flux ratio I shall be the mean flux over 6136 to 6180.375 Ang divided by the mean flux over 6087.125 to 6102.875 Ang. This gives 0.9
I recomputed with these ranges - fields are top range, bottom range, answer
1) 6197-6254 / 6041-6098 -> 0.66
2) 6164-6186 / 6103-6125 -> 0.76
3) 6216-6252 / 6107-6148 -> 0.60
